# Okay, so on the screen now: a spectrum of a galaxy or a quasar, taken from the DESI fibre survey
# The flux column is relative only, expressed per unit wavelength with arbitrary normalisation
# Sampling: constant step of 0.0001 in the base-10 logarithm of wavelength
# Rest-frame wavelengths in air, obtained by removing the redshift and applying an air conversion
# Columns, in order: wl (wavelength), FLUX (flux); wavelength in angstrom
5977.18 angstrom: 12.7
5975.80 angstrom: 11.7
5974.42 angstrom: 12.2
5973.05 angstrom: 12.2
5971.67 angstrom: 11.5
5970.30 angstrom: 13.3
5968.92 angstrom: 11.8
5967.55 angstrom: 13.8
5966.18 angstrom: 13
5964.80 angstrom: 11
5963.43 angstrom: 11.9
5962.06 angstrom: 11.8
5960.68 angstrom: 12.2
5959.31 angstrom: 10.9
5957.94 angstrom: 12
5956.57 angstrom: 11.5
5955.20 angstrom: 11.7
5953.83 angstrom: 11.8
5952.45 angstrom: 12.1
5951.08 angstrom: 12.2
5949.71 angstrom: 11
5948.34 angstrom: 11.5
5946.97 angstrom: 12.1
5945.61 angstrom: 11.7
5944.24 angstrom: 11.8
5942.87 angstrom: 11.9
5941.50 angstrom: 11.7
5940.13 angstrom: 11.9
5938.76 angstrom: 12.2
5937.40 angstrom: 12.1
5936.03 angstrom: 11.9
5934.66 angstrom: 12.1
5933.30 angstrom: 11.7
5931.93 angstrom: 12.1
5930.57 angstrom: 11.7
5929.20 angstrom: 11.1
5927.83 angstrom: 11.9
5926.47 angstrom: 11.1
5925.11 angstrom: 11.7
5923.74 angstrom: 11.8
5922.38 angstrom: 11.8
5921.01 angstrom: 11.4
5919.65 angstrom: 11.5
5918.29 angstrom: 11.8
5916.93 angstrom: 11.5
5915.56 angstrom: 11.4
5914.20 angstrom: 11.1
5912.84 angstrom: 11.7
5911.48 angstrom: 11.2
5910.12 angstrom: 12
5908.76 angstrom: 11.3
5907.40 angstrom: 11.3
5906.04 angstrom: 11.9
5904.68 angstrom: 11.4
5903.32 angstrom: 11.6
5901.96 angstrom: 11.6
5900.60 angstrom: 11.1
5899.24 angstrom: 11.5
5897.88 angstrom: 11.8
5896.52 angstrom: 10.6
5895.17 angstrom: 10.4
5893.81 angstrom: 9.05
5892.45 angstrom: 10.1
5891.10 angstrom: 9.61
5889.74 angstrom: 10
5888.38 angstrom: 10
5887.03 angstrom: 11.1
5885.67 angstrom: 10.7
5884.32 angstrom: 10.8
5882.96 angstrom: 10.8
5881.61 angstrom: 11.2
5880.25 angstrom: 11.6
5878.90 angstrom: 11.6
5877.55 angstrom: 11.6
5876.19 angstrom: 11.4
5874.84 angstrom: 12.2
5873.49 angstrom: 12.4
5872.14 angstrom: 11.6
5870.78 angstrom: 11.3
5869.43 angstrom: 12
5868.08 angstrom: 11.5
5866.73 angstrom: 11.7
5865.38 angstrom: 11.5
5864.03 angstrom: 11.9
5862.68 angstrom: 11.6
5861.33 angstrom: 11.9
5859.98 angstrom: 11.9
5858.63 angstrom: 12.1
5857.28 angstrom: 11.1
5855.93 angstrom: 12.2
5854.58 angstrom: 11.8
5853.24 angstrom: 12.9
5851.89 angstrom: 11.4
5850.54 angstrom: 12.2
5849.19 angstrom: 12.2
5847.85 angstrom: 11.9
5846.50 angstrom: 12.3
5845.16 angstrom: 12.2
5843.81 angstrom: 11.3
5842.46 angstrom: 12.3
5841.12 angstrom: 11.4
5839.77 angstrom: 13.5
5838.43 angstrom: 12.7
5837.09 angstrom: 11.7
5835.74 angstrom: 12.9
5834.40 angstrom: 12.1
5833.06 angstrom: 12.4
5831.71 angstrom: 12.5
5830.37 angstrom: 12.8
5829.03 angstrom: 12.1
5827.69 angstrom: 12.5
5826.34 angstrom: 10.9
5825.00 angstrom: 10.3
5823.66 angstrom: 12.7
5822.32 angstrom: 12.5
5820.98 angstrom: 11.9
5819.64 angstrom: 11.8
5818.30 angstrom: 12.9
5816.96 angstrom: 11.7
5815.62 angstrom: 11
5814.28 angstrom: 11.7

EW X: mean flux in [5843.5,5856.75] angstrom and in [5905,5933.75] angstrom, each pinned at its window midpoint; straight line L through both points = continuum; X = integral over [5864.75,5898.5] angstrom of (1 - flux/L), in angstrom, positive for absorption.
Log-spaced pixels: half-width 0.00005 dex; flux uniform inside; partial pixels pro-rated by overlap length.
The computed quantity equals 2.2 angstrom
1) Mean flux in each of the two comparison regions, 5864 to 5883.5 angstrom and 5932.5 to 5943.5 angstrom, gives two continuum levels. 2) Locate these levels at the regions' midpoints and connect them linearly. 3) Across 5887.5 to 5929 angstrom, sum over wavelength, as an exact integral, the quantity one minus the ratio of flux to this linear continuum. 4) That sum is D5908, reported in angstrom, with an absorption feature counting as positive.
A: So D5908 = 2.2 angstrom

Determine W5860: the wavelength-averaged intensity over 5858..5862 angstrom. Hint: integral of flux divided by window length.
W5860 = 12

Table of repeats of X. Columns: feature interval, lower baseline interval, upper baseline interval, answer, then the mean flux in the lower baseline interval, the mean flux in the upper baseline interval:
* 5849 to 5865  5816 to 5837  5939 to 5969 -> 0.2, 12.1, 11.9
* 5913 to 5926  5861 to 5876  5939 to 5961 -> 0.2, 11.8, 11.8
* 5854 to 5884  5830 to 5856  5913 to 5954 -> 1.0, 12.2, 11.7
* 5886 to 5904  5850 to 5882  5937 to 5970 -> 1.8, 11.8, 11.9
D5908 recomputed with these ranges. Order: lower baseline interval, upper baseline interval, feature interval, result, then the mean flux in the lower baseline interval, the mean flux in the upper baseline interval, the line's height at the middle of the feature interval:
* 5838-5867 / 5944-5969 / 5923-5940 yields 0.2 angstrom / 12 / 11.9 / 11.9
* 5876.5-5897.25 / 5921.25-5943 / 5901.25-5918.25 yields -0.5 angstrom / 10.6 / 11.8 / 11.2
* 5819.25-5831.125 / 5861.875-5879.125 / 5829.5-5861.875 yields -0.8 angstrom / 12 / 11.7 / 11.8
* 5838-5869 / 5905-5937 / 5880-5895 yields 1.7 angstrom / 12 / 11.6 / 11.8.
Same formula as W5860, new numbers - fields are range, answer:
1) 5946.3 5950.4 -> 11.5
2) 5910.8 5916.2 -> 11.4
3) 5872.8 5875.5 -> 12.3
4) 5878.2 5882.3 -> 11.5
